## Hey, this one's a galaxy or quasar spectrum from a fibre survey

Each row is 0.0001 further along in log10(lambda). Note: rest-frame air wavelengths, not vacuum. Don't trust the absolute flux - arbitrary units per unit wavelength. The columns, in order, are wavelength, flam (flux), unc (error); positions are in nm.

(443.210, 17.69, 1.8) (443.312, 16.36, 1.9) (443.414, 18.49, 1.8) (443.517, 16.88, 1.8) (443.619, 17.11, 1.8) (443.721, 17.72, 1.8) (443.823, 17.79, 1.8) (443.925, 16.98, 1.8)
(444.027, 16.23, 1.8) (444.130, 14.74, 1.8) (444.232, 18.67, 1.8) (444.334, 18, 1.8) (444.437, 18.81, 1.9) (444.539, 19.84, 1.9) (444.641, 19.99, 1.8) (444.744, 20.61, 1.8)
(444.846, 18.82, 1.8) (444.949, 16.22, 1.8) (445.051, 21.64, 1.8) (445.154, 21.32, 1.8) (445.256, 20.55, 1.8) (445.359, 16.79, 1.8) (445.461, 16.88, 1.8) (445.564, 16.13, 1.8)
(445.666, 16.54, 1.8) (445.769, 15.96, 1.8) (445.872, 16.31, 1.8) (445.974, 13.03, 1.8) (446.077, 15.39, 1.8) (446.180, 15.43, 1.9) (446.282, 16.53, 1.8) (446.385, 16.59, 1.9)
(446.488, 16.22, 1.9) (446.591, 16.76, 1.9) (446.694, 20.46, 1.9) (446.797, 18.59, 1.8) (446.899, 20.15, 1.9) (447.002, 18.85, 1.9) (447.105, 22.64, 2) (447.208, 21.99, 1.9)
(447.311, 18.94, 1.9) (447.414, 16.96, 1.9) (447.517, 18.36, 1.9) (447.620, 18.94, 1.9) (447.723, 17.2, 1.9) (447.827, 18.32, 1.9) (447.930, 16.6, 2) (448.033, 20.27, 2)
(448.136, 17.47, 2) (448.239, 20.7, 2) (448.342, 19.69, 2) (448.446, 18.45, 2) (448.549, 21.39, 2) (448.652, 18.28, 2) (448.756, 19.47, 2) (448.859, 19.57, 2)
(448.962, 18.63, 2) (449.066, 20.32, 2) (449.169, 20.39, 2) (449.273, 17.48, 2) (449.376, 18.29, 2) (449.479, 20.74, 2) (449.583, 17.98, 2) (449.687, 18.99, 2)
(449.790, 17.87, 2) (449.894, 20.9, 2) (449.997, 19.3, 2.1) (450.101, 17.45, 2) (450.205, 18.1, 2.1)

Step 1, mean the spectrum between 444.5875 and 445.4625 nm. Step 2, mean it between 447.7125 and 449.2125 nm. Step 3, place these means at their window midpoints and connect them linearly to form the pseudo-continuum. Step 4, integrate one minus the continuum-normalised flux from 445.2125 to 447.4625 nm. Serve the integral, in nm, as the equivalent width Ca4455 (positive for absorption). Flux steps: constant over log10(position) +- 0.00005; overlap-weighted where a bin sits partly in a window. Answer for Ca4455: 0.193 nm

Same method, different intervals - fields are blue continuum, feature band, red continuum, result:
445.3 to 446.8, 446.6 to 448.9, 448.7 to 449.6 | -0.16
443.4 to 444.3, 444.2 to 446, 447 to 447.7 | -0.02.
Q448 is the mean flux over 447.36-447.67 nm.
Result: 18.1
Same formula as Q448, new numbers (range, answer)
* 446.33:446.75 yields 17.5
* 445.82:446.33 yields 15.3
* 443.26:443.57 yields 17.2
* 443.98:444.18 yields 15.4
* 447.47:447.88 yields 18.2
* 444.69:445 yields 18.5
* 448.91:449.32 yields 19.2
